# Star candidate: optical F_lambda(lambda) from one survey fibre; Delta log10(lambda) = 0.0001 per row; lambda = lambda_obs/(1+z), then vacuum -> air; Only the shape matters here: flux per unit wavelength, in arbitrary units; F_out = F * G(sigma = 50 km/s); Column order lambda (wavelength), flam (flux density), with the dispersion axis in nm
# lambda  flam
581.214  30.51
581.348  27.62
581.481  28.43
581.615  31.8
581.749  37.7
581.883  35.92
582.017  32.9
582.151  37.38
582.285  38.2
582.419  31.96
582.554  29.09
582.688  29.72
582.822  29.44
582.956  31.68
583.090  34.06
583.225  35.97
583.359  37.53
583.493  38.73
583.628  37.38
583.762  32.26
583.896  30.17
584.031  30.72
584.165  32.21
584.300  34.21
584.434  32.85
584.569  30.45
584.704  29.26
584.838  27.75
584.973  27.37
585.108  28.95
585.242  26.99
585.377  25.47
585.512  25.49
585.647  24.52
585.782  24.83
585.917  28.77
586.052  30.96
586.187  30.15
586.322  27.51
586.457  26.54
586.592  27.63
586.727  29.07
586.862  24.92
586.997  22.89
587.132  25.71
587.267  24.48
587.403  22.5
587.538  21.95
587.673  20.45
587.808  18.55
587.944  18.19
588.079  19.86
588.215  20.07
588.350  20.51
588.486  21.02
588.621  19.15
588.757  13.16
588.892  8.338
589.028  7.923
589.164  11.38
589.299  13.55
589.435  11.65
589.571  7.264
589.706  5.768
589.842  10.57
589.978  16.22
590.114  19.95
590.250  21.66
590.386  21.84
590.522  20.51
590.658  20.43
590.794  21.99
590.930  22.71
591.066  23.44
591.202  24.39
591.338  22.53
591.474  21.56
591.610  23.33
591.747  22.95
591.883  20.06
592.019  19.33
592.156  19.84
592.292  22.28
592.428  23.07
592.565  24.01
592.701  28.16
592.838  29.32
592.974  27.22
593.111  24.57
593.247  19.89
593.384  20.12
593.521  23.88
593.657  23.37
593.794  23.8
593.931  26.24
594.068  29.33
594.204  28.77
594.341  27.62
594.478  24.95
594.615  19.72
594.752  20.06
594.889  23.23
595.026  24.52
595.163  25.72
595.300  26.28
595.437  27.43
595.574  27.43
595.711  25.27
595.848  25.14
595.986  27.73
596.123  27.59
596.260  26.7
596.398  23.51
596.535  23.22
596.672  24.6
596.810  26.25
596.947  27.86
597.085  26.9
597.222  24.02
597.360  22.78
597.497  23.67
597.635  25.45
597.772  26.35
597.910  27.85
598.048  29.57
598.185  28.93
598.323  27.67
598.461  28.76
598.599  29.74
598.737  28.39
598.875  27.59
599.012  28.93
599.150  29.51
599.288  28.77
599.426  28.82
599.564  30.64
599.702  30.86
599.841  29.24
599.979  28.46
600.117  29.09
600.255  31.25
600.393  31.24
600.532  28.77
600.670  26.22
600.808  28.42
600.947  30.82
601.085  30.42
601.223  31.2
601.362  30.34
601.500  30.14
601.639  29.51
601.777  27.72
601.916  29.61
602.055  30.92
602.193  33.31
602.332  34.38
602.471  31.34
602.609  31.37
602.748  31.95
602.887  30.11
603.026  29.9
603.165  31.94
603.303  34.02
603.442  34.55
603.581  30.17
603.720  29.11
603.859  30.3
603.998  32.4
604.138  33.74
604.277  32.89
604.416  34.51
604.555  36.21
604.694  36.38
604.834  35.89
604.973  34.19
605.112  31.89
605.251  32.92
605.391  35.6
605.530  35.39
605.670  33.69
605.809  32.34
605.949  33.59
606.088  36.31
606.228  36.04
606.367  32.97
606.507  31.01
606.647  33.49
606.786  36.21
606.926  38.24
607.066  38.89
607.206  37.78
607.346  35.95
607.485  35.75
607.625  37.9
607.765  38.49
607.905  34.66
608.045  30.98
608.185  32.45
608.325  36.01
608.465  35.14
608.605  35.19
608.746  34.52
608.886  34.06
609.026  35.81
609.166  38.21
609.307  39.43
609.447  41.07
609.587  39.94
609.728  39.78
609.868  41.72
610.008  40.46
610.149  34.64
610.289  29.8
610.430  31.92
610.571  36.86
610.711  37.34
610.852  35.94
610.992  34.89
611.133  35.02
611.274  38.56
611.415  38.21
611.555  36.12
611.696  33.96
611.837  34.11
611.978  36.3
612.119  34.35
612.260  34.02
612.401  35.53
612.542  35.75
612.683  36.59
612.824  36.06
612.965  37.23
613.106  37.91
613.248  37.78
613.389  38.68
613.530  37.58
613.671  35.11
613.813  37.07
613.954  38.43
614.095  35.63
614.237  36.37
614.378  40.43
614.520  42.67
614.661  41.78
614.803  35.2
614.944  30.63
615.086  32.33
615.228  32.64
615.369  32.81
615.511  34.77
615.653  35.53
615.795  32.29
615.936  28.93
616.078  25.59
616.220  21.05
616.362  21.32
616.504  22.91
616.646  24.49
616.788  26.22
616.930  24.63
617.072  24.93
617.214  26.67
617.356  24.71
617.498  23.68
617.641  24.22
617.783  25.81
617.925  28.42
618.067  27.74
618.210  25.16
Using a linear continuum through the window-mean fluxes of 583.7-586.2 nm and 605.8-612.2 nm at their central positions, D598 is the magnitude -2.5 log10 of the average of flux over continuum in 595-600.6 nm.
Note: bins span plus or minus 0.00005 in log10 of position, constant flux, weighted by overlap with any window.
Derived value 0.194 mag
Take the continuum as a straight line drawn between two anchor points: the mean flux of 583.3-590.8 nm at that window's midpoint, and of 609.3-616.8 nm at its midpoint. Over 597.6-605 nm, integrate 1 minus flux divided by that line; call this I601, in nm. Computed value -0.22 nm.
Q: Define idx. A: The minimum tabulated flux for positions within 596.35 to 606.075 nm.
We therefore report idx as 22.78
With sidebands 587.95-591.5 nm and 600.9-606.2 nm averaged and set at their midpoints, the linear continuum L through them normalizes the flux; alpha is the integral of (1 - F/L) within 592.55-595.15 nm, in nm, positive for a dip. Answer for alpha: -0.36 nm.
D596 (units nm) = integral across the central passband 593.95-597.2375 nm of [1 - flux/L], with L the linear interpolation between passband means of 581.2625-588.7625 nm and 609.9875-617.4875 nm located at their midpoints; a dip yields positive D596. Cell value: 0.504 nm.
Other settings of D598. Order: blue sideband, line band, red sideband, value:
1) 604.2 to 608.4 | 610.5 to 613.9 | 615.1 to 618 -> -0.191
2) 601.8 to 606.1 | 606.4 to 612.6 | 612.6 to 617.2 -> -0.100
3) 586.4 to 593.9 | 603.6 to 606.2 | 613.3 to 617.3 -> -0.230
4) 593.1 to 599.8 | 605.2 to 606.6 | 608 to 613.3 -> -0.038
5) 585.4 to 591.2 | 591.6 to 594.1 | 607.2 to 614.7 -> 0.001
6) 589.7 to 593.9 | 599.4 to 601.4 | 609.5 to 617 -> -0.108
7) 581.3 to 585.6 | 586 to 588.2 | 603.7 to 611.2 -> 0.311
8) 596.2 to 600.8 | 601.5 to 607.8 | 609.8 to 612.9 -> -0.064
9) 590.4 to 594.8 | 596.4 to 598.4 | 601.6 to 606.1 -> 0.055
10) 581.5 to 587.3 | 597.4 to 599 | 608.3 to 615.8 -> 0.207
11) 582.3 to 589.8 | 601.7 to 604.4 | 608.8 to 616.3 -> 0.010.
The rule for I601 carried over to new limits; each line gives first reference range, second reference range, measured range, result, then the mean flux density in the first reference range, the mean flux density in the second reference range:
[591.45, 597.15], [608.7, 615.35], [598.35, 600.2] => -0.08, 24.6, 36.5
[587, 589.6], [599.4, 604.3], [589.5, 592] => 0.08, 17.4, 30.7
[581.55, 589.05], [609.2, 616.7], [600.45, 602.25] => 0.12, 27.7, 35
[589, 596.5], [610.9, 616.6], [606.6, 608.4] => -0.30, 22.1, 34.5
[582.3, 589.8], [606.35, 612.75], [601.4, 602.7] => 0.06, 25.1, 36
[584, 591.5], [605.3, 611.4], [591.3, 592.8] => 0.15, 22.2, 35.9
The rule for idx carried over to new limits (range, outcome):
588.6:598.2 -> 5.768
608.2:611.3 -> 29.8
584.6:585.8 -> 24.52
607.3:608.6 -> 30.98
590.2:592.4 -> 19.33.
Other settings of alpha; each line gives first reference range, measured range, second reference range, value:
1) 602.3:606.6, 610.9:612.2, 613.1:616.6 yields -0.09 nm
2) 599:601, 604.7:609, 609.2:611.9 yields -0.09 nm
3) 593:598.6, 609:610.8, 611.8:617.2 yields -0.36 nm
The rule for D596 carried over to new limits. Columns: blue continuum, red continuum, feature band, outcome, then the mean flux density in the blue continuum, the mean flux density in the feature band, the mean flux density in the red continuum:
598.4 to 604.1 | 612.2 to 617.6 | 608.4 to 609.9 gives -0.29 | 30.3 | 37.6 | 32.5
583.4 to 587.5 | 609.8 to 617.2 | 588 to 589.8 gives 0.95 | 28.7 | 13.8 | 34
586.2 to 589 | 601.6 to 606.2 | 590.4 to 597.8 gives 0.50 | 21.6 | 24.3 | 32.7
